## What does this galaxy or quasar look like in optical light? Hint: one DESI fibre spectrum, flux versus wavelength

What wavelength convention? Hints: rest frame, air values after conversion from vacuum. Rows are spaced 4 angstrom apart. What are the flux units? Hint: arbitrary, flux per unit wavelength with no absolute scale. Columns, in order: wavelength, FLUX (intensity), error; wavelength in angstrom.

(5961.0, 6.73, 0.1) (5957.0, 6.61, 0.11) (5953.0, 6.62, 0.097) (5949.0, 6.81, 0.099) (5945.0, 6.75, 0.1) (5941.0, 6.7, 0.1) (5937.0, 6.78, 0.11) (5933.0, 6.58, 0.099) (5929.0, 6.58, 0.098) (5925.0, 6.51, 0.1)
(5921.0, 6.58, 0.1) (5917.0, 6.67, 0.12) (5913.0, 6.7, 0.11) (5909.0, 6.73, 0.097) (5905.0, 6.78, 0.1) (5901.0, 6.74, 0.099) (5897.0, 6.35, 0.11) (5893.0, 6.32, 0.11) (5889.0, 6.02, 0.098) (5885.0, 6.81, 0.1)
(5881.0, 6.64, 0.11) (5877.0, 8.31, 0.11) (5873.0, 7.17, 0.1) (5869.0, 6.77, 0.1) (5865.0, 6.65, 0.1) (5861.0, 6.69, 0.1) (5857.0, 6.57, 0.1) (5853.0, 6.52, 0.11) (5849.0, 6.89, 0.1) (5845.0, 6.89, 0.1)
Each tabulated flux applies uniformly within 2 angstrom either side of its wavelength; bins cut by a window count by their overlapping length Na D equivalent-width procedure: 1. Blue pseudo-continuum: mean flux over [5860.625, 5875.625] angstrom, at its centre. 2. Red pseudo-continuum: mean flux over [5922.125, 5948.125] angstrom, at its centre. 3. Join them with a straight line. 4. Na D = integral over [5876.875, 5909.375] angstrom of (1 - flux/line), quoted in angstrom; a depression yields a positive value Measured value 0.72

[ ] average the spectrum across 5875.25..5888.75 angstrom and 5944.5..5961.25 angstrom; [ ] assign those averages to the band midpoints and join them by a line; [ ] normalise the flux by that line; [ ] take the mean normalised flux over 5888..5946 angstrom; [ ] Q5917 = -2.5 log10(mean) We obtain 0.047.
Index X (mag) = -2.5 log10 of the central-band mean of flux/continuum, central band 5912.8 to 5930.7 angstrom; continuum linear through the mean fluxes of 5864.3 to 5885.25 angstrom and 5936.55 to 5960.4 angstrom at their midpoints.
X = 0.04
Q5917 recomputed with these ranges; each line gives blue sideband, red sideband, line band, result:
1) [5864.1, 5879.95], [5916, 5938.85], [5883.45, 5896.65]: 0.11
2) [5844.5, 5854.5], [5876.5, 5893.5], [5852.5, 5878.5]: -0.03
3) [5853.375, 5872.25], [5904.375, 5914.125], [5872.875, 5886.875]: -0.08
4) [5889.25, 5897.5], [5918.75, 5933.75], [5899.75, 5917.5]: -0.05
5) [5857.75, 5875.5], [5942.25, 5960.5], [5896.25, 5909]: 0.02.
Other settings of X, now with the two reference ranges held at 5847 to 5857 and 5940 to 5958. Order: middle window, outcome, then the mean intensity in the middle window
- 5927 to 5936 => 0.016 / 6.6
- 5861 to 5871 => -0.004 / 6.71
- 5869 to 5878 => -0.119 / 7.46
